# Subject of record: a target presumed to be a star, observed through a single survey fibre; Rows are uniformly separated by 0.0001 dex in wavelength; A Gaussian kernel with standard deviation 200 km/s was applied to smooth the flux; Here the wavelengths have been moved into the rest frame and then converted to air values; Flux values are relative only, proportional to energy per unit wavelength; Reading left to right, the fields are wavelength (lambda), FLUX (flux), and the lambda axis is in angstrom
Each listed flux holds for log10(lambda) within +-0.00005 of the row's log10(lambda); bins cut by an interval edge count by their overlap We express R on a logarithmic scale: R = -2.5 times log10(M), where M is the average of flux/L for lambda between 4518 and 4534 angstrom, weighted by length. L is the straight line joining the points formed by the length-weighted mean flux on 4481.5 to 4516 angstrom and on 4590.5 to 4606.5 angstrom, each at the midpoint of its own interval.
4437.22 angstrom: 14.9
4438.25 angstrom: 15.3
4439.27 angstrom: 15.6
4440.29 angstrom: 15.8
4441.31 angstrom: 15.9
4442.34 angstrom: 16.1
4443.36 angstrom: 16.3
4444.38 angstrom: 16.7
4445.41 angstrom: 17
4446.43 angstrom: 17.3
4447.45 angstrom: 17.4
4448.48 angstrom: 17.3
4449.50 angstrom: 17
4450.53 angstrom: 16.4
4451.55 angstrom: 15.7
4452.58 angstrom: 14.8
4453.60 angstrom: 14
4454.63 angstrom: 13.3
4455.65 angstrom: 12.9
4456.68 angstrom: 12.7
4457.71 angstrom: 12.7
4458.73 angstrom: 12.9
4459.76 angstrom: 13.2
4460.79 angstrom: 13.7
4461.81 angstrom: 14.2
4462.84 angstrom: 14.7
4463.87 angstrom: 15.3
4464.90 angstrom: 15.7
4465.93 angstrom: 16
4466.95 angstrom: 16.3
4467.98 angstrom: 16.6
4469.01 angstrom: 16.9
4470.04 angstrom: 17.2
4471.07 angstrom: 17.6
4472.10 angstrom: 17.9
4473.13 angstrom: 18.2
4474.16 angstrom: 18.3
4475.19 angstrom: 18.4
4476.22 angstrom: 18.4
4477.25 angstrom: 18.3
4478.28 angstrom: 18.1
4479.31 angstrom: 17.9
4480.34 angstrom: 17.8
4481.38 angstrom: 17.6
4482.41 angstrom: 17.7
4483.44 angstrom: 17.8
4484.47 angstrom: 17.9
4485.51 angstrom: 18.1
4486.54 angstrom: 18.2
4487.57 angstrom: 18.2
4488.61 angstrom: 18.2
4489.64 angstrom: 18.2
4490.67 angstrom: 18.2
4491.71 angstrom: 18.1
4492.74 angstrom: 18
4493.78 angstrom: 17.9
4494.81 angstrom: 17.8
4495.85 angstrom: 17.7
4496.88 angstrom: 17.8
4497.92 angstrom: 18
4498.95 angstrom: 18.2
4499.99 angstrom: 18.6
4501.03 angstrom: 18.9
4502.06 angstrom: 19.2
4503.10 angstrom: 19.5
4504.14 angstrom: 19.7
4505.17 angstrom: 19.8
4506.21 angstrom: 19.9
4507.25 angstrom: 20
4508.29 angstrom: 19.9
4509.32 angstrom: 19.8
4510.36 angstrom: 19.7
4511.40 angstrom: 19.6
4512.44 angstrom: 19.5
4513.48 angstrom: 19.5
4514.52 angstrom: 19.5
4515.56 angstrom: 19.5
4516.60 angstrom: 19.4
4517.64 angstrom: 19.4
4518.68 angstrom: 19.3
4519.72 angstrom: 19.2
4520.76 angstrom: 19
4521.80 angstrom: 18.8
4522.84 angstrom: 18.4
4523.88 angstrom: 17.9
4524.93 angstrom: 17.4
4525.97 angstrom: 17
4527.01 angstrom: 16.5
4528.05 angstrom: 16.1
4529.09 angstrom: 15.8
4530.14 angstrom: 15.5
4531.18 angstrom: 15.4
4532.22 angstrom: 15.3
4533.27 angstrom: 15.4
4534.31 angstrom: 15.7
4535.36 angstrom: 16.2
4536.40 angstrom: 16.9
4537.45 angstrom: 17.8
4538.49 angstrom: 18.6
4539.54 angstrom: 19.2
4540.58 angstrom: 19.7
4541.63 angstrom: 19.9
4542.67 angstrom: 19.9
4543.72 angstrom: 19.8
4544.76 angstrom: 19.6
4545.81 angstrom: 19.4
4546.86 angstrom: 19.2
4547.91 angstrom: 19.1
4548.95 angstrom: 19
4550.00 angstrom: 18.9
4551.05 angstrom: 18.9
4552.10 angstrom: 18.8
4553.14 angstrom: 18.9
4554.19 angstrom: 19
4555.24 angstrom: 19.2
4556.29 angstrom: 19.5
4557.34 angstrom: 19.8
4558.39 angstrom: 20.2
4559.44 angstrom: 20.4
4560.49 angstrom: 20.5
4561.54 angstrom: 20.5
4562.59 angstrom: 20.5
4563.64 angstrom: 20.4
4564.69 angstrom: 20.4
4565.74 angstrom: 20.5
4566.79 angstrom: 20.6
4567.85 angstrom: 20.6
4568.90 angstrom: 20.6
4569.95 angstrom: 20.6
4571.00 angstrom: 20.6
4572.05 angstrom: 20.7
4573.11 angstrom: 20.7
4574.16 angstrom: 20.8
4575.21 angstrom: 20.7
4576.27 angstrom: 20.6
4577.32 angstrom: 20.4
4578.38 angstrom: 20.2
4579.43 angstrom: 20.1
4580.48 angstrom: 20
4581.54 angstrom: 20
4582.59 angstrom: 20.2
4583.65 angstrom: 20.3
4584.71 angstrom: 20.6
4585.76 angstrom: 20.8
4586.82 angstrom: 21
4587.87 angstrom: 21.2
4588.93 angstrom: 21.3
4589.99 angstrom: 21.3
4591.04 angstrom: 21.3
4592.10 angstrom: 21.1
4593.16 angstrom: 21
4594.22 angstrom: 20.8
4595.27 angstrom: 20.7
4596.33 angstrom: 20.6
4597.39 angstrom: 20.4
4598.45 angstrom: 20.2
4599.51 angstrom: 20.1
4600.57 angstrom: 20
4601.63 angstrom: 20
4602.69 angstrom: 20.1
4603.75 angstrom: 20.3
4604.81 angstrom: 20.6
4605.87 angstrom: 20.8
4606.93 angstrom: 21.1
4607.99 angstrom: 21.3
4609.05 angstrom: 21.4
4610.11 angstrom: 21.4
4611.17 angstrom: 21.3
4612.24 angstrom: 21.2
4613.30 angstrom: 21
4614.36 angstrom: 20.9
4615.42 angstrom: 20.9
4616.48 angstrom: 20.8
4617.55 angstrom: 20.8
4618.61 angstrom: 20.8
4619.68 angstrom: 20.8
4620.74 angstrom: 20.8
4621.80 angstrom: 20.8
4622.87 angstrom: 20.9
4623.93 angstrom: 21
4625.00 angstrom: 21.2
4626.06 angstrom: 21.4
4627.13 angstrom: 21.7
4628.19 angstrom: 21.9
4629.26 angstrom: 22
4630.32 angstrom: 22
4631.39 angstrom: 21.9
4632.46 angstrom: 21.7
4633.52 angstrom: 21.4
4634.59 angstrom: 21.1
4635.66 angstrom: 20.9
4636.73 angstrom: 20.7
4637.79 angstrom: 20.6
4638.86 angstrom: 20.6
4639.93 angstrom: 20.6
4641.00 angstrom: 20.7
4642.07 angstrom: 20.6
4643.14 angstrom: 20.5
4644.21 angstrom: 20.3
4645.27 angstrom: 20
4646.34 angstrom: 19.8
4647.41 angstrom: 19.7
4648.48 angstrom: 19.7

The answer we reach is 0.12 mag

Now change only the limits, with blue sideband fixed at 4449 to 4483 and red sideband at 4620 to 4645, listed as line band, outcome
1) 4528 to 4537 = 0.144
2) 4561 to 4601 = -0.058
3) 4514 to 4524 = -0.087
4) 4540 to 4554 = -0.048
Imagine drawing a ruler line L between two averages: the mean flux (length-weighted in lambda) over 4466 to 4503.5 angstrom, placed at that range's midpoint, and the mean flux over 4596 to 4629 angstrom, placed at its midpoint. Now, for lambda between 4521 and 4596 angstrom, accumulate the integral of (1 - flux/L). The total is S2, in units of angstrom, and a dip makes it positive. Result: 1.11 angstrom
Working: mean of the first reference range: 18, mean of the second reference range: 20.9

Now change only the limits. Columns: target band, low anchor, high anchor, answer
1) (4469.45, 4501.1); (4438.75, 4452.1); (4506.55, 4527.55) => -0.3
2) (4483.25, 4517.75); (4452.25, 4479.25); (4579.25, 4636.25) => -3.6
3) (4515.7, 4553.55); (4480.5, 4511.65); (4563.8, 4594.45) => 2.8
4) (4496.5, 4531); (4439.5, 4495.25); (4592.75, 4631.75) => -1.3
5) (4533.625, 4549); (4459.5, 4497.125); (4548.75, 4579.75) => 0.6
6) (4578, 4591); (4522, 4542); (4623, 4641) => -0.9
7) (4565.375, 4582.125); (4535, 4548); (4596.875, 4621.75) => -0.6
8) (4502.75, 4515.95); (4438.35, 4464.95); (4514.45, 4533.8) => -2.0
